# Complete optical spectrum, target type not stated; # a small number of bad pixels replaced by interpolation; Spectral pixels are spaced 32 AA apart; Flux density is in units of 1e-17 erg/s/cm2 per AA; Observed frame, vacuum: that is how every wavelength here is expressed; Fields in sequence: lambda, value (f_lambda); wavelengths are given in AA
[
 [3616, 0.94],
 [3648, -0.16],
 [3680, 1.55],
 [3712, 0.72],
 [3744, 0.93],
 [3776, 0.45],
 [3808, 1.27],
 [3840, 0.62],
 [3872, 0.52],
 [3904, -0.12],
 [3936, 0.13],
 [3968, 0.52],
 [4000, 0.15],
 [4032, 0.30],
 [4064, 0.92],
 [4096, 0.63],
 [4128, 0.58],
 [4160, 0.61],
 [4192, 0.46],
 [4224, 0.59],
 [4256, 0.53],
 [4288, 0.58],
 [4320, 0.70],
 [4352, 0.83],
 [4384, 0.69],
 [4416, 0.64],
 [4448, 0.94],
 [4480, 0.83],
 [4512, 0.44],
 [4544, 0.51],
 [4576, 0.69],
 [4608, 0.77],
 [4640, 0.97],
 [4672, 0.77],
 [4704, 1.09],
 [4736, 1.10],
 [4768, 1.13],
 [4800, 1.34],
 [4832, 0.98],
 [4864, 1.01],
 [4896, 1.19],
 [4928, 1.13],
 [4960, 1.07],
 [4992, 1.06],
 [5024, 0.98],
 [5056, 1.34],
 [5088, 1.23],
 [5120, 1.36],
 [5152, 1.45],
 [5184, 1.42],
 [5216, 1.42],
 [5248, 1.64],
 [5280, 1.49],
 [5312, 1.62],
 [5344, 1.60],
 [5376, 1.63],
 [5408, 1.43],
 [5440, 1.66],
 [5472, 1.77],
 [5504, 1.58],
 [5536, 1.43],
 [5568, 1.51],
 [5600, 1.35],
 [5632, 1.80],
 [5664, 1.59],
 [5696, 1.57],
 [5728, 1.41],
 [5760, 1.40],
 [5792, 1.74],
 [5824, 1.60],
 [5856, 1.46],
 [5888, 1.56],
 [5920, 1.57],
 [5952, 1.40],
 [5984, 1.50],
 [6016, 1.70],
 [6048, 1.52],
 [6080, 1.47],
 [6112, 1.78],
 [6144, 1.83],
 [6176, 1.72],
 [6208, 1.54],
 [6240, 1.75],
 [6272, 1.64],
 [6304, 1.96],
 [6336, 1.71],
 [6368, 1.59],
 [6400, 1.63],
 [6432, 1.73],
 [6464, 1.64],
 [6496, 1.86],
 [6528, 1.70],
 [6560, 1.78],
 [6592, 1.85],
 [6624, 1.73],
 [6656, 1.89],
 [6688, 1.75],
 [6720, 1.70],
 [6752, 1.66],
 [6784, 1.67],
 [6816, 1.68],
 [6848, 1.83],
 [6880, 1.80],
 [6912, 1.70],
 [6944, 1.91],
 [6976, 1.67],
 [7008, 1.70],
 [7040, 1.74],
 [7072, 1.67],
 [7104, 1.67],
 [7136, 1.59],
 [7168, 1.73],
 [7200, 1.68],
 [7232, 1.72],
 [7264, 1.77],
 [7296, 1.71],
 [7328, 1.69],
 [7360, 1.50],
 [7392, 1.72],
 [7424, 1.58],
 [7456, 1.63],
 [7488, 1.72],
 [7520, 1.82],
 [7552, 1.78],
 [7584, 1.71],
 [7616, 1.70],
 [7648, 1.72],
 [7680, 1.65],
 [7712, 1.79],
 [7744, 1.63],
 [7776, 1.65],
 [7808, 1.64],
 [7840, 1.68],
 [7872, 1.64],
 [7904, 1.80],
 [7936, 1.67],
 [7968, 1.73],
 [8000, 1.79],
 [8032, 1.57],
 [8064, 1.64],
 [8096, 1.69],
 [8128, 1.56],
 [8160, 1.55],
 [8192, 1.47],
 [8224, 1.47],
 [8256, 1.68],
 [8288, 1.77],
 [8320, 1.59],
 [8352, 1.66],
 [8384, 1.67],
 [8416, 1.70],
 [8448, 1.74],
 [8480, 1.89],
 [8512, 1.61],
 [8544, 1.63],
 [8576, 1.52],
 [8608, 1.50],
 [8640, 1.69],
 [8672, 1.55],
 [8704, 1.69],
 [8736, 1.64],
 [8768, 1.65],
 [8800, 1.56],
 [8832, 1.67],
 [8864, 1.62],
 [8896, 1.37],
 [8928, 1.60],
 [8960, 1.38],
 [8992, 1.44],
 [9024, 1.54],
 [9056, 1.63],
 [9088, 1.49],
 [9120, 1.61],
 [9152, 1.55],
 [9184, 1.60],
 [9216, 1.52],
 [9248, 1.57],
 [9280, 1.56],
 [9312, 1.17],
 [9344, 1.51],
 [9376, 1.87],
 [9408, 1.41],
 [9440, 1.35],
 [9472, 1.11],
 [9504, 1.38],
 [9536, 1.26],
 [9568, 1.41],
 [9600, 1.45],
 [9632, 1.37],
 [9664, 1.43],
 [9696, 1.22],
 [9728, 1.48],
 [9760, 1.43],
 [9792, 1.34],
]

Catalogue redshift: 0.149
